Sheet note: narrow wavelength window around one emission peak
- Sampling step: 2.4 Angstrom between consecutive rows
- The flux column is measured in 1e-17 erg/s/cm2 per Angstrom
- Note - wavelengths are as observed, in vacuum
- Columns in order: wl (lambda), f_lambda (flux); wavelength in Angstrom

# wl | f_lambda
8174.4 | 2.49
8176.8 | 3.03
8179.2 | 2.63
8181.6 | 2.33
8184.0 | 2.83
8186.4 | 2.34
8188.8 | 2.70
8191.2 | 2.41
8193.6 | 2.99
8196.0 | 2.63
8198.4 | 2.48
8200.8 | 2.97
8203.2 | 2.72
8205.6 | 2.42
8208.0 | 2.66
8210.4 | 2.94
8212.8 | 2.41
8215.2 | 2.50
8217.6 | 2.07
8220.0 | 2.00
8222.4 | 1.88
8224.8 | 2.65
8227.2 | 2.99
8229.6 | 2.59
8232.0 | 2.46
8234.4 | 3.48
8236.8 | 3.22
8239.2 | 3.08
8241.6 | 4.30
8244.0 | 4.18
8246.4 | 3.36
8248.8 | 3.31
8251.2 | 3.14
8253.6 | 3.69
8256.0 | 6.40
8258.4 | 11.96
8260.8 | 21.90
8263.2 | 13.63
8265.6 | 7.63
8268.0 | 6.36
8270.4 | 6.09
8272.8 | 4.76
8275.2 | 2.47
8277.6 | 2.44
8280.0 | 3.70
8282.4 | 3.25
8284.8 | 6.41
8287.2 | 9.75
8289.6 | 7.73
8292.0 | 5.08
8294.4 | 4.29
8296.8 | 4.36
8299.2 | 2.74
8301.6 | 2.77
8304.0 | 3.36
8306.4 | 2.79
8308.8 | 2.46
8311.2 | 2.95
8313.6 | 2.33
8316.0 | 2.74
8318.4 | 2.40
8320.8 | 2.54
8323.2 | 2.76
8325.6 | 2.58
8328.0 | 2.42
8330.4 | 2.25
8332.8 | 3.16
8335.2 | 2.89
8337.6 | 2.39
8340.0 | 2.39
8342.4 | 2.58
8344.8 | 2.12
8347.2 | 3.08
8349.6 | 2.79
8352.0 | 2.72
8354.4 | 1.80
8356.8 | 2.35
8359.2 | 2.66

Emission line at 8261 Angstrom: H-alpha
